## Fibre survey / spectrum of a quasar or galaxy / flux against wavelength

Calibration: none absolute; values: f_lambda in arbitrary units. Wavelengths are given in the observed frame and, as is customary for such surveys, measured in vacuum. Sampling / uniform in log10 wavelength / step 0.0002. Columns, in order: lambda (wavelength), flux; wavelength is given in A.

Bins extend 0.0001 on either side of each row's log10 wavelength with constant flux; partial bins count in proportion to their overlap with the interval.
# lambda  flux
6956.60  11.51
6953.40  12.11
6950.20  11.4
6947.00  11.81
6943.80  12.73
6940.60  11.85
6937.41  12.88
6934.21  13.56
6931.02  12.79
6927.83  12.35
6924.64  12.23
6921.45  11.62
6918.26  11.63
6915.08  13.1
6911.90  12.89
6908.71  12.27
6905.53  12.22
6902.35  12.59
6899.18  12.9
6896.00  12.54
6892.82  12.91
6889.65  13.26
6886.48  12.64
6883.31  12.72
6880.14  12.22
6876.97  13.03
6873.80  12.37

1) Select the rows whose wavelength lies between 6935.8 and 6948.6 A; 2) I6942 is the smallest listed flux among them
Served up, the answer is 11.81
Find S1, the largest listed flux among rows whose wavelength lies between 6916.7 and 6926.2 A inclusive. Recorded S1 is 12.23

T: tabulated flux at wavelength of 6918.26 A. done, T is 11.63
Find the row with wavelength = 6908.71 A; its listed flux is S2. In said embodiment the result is 12.27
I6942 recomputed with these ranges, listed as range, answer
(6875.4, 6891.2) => 12.22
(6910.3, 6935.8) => 11.62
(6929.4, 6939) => 12.79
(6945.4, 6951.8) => 11.4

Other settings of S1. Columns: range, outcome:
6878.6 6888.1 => 12.72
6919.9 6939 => 13.56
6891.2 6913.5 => 12.91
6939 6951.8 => 12.73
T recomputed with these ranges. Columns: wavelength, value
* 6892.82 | 12.91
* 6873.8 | 12.37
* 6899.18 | 12.9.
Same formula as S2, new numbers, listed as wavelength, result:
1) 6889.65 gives 13.26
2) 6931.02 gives 12.79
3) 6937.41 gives 12.88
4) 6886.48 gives 12.64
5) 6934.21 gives 13.56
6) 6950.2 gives 11.4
